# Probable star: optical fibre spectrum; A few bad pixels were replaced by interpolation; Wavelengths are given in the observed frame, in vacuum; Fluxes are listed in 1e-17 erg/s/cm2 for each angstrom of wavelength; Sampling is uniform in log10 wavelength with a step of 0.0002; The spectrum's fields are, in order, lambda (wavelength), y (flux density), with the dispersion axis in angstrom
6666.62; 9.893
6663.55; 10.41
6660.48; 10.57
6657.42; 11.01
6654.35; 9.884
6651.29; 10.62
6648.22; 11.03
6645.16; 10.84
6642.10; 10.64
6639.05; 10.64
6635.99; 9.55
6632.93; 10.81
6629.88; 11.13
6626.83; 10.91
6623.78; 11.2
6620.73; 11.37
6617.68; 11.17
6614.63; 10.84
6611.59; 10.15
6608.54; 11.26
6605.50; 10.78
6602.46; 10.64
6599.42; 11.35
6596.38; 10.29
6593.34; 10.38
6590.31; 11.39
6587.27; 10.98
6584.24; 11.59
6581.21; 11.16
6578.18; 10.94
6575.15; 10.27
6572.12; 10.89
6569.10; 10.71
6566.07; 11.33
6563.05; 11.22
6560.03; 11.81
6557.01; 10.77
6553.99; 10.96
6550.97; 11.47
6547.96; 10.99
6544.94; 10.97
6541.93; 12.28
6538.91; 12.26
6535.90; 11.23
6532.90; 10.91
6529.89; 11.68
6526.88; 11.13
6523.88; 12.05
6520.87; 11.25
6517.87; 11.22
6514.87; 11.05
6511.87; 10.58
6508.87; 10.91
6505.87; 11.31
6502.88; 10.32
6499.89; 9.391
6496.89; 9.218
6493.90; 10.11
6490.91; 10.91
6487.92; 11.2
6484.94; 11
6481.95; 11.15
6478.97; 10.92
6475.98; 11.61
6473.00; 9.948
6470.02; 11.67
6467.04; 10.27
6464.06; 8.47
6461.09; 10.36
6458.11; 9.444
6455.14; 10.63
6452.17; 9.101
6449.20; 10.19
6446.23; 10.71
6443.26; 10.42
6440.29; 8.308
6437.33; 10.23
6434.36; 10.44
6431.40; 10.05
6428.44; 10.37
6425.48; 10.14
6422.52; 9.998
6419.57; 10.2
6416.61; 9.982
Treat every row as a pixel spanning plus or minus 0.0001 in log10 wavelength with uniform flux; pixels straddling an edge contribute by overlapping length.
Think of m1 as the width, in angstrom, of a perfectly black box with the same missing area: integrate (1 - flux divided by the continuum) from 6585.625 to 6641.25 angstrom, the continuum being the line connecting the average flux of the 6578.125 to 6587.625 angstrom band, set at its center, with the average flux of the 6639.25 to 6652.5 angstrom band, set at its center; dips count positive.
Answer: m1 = 0.93 angstrom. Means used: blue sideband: 11.2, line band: 10.8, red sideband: 10.8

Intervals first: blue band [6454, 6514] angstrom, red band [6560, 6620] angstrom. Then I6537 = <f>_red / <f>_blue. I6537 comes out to 1.04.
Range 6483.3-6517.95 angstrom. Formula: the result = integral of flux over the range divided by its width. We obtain 10.6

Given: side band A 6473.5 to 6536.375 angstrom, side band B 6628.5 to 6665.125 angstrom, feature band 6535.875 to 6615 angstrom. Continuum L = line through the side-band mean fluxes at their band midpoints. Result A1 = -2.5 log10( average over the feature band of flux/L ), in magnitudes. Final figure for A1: -0.03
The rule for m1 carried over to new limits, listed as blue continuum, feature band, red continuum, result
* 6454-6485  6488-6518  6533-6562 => 1.0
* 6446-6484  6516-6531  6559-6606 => -1.1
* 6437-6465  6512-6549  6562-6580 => -3.1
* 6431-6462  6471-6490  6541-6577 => -1.2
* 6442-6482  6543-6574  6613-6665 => -1.7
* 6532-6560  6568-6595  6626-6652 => 0.4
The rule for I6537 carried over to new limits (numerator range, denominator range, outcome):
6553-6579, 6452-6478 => 1.07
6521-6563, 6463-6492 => 1.06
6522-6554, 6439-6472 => 1.15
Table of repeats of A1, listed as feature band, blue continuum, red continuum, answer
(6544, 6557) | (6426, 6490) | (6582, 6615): -0.037 mag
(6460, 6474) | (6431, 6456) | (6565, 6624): -0.001 mag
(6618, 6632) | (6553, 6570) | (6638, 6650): -0.027 mag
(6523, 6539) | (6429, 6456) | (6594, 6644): -0.106 mag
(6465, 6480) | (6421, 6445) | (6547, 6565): -0.040 mag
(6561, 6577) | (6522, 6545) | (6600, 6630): 0.039 mag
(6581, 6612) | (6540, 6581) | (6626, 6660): 0.000 mag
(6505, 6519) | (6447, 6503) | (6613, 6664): -0.059 mag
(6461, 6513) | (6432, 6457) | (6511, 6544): 0.021 mag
